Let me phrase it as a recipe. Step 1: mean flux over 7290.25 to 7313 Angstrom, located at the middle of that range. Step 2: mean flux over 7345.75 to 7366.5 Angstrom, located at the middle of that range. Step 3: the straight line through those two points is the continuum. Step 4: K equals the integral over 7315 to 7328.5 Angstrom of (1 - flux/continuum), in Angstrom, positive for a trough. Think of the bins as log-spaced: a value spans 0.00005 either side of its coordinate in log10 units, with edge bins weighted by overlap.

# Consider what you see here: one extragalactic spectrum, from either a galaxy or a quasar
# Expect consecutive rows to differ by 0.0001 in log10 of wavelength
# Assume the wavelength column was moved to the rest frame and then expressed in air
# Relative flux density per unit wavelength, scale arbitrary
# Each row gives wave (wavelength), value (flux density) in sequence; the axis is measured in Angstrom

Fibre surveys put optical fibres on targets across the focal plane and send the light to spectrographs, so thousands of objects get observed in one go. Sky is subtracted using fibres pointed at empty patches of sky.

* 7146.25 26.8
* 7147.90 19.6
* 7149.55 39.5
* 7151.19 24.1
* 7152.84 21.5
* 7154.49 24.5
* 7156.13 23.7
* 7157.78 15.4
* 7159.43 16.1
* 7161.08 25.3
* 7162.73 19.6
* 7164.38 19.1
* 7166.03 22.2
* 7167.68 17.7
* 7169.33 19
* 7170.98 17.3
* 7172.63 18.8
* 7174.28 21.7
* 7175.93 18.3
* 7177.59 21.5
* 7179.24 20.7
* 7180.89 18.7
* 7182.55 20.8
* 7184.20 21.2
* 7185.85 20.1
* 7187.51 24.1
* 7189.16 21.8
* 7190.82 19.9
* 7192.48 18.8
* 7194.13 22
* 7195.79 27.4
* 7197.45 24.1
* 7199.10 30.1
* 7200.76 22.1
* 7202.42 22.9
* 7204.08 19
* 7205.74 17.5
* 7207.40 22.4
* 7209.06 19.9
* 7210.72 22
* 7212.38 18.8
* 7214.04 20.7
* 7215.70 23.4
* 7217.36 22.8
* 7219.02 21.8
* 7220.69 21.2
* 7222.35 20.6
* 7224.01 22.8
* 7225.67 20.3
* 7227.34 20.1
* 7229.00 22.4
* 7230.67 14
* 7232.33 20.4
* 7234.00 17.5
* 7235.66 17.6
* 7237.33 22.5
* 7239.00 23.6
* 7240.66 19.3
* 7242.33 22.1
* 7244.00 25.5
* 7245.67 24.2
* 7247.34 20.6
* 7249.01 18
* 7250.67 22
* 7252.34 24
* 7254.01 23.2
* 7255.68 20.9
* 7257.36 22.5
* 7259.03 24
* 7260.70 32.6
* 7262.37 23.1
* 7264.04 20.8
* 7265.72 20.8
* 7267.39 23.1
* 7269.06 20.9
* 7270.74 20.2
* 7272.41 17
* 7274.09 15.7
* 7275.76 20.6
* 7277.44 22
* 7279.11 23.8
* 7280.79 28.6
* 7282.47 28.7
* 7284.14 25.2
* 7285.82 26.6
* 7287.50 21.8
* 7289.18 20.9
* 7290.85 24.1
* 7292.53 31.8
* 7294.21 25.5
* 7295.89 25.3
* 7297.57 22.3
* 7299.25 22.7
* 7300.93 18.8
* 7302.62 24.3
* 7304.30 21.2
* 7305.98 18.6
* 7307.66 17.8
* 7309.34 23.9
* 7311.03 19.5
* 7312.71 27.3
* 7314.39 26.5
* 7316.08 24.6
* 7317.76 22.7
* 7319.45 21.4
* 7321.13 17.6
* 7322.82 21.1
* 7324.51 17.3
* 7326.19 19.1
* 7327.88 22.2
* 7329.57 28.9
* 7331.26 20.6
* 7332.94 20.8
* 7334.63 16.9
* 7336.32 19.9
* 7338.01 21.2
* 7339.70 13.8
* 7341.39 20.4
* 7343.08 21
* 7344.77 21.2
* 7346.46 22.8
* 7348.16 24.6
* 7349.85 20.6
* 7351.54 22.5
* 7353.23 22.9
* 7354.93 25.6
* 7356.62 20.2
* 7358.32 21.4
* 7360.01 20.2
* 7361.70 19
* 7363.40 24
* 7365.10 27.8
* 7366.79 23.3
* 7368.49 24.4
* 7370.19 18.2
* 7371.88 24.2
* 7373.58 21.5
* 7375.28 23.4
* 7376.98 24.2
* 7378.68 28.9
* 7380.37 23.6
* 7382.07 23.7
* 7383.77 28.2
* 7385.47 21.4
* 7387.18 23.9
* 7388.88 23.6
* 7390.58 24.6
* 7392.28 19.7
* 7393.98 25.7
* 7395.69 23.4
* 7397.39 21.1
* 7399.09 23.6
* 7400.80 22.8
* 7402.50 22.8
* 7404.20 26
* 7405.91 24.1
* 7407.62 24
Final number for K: 1.2 Angstrom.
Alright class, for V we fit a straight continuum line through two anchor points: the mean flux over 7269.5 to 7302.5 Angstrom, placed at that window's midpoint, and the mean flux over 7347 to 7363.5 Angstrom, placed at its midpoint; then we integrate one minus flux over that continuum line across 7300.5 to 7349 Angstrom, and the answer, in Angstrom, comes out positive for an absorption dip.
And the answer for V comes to 2.8 Angstrom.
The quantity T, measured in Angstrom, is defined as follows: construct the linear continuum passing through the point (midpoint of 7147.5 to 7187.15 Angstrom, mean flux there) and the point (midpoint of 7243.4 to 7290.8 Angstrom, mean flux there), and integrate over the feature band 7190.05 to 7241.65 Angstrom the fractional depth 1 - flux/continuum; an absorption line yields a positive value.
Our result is 1.6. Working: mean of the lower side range 21.1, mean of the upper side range 22.8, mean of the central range 21.2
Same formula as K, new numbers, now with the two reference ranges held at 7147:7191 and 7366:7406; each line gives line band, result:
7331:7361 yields 2.9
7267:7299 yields -1.3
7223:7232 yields 0.8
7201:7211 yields 0.5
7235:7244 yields 0.2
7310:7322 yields 0.0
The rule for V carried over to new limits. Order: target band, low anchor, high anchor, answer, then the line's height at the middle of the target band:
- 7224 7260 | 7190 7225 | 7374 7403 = 1.6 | 22.3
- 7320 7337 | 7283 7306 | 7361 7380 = 2.3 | 23.7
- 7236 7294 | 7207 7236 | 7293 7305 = -2.5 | 22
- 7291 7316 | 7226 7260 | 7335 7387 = -1.7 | 21.9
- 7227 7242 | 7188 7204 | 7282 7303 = 2.4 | 23.6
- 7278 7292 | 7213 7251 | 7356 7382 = -2.1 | 21.8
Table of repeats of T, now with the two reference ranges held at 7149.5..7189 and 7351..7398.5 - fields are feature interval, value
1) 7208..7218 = 0.1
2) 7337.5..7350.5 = 1.3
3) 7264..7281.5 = 0.7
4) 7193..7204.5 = -1.5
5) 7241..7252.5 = -0.2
